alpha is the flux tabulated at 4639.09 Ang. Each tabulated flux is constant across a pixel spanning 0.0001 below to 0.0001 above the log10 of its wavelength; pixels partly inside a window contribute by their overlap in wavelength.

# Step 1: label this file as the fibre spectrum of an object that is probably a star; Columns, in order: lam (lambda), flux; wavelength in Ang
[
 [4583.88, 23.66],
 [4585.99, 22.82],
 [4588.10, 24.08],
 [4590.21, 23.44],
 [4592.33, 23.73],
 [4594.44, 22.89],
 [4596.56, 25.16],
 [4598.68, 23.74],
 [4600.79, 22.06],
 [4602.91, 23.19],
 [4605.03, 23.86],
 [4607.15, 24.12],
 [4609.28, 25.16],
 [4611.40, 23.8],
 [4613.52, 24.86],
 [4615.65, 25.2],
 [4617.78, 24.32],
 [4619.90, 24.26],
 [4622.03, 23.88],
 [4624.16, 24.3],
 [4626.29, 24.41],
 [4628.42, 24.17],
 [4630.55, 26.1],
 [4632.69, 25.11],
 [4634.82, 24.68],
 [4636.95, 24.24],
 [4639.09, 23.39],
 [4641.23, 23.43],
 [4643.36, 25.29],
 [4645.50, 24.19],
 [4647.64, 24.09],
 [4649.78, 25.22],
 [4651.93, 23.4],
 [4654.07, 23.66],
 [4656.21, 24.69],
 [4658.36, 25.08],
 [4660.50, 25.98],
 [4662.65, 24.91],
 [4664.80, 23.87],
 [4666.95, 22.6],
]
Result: 23.39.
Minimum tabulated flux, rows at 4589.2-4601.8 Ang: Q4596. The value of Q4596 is 22.06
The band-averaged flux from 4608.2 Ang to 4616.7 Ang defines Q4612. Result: 24.7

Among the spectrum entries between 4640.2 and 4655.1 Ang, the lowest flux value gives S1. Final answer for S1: 23.4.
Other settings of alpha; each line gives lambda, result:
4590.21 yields 23.44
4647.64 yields 24.09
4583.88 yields 23.66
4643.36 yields 25.29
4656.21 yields 24.69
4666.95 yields 22.6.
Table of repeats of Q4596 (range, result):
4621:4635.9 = 23.88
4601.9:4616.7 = 23.19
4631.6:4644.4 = 23.39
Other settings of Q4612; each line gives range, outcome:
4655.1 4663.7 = 25.2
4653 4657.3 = 24.2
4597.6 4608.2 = 23.4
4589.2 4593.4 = 23.6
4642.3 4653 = 24.4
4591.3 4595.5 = 23.3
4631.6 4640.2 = 24.3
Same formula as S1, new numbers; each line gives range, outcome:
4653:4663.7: 23.66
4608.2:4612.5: 23.8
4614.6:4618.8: 24.32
